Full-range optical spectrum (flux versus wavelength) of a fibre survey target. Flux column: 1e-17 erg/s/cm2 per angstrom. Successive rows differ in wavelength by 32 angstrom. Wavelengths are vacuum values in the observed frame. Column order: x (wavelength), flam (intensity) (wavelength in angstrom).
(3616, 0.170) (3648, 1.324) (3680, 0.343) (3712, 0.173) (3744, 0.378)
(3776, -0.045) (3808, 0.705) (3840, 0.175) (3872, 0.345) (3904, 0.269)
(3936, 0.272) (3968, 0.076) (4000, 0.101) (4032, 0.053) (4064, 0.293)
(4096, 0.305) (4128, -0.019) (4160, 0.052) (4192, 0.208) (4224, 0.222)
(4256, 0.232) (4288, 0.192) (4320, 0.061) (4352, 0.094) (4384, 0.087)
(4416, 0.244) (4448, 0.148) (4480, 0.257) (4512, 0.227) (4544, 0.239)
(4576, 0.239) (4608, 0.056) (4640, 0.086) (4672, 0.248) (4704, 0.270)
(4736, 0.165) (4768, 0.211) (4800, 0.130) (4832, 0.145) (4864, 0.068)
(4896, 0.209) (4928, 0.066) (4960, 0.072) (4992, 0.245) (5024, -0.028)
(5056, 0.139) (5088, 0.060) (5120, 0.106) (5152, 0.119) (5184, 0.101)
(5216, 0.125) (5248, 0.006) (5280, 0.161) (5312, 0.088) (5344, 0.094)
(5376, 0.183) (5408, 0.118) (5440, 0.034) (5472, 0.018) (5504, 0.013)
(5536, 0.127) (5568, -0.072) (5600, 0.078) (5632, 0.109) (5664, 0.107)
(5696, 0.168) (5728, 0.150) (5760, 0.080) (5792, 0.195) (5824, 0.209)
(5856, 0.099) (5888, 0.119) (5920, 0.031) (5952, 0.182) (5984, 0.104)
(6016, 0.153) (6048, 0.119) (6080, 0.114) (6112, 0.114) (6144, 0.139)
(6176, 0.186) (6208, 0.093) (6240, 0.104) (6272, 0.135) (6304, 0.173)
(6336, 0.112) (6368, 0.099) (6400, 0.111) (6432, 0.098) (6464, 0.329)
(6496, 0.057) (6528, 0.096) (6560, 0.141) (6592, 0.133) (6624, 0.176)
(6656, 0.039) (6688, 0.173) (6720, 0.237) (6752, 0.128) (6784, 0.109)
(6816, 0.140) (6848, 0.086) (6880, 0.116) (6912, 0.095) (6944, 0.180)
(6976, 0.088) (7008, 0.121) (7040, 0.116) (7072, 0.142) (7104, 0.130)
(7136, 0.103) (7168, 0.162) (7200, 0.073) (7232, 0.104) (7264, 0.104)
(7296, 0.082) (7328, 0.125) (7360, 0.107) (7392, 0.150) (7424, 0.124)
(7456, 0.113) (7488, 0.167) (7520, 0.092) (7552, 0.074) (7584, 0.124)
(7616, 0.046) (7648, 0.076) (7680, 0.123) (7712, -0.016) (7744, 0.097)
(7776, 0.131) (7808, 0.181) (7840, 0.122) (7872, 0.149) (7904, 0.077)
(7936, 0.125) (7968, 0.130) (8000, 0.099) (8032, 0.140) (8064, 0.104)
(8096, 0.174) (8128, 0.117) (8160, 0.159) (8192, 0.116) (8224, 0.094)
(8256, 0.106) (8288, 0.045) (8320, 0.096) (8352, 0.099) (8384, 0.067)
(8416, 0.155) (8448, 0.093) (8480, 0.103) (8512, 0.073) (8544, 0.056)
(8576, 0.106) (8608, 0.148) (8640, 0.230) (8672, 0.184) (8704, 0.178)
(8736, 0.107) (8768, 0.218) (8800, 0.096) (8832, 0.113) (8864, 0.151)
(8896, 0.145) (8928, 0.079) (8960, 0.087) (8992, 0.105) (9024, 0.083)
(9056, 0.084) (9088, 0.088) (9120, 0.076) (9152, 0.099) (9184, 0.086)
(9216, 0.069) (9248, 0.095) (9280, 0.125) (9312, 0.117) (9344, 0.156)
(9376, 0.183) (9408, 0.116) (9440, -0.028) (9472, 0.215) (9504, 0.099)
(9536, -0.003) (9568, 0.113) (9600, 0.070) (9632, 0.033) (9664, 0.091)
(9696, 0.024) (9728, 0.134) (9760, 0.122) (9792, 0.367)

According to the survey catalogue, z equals 0.73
